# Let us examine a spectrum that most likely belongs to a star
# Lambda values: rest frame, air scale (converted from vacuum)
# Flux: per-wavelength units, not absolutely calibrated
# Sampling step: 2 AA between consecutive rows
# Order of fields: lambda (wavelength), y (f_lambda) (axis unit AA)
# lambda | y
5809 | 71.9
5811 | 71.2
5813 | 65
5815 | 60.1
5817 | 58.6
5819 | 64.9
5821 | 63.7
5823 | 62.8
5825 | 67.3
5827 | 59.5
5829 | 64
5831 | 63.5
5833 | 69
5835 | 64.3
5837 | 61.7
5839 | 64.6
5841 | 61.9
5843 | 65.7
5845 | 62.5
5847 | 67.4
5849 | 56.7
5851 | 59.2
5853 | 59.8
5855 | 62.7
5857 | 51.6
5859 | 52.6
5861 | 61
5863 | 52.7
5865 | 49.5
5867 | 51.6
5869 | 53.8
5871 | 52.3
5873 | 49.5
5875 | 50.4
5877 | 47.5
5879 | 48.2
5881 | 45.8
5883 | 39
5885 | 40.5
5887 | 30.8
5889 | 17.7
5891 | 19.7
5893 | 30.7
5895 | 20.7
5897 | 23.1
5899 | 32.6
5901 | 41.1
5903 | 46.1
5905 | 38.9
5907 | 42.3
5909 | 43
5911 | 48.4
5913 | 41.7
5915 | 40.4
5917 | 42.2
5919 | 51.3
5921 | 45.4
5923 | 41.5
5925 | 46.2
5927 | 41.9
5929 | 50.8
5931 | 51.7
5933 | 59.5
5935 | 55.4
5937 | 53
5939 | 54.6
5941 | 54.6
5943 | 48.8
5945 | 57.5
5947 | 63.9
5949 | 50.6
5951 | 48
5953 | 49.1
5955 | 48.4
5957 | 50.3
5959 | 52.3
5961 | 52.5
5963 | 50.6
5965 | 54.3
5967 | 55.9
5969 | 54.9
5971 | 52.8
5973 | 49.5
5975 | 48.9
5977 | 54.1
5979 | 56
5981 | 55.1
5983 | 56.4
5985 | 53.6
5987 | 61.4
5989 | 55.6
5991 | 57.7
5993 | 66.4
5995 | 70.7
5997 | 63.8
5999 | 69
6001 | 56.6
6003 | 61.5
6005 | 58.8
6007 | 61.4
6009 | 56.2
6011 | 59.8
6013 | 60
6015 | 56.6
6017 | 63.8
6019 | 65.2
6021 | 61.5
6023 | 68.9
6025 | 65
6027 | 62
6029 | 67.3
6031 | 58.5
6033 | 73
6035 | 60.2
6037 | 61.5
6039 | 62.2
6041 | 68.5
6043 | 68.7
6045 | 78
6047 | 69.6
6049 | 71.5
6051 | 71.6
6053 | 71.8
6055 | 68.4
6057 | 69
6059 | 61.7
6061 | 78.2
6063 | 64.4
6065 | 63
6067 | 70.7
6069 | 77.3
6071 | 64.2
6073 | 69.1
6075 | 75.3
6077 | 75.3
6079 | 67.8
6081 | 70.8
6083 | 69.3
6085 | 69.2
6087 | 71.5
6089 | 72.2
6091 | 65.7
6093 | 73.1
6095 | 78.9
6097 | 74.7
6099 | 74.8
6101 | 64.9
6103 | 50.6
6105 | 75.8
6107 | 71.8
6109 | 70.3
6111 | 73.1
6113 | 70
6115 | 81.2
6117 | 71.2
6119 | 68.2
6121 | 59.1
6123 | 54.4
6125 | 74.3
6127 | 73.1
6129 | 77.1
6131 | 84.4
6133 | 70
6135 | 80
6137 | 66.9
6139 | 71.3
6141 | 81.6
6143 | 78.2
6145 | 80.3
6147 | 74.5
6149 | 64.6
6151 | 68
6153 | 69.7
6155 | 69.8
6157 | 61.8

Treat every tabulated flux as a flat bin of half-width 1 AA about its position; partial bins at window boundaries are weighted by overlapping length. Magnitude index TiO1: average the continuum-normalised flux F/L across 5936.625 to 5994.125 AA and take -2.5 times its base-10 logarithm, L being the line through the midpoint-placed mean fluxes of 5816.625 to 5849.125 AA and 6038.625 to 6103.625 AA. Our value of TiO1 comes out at 0.24 mag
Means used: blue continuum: 63.7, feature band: 54.1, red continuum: 69.9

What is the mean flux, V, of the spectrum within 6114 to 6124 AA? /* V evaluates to 66.8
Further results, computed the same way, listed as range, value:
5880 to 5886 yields 41.8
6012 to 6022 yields 61.4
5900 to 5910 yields 42.3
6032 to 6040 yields 64.2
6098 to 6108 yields 67.6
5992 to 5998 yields 67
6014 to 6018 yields 60.2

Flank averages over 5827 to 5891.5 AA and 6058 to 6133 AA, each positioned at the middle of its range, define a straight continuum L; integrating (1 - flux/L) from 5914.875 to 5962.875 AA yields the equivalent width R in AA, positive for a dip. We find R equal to 7.0 AA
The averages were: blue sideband 53.4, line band 50.6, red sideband 70.4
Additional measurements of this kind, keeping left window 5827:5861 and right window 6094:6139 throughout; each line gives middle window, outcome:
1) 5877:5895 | 8.3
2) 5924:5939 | 3.1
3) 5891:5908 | 8.0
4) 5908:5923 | 4.6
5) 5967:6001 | 4.5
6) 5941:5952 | 1.9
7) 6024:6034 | 0.4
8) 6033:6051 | 0.1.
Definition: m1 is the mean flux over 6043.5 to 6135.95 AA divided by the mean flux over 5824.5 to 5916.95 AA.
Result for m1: 1.44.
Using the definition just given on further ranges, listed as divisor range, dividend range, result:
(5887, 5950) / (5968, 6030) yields 1.37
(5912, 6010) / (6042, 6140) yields 1.32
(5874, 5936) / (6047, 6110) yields 1.70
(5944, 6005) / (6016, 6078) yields 1.21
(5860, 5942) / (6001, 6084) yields 1.51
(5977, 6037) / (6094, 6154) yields 1.17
